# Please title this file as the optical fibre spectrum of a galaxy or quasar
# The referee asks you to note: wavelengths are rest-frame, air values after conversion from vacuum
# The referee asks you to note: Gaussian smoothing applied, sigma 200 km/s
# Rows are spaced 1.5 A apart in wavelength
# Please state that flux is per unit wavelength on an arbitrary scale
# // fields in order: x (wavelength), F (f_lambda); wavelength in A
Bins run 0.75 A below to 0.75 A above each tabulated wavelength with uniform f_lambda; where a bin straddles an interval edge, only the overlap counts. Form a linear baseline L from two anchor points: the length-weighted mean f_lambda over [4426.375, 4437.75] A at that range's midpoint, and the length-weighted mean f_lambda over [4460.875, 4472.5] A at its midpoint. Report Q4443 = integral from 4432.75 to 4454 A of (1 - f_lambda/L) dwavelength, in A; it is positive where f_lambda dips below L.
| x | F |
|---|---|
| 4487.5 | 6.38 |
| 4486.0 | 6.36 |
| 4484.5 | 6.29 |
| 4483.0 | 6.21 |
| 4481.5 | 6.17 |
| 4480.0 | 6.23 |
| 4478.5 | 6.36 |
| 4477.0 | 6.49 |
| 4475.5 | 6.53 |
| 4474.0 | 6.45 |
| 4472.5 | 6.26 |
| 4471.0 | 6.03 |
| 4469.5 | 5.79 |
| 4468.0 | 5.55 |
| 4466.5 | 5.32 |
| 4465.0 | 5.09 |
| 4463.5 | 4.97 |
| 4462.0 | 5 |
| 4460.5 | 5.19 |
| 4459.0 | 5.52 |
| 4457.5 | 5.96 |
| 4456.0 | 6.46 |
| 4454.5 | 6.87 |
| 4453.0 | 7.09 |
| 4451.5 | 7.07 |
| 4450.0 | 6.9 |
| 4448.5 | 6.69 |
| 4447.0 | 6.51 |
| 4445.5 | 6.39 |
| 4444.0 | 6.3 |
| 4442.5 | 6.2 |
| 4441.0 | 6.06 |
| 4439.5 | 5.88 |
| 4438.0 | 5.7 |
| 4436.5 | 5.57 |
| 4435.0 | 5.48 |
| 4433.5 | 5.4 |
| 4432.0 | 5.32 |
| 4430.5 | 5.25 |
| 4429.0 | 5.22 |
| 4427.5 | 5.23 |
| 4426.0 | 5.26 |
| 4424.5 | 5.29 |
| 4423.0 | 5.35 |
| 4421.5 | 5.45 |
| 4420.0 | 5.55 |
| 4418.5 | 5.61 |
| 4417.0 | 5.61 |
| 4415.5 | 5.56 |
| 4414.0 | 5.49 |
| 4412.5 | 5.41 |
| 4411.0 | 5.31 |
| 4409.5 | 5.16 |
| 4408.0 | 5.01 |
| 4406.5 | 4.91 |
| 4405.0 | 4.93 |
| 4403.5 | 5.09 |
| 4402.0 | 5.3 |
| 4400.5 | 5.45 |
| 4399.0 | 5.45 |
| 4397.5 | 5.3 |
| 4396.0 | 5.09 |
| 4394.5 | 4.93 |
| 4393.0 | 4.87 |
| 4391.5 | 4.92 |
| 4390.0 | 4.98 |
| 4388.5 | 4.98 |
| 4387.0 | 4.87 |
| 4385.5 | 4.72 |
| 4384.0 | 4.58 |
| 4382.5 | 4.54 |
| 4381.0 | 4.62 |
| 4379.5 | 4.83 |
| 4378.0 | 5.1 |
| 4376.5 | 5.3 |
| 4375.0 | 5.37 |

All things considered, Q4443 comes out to -3.34 A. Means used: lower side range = 5.37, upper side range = 5.44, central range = 6.24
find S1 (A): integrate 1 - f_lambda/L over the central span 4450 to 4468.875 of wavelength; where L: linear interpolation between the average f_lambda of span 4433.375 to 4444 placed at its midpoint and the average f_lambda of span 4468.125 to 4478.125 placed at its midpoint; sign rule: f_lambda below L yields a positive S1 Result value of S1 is 0.5 A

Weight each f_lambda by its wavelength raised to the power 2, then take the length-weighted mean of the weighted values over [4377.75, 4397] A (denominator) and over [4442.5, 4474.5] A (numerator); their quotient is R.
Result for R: 1.29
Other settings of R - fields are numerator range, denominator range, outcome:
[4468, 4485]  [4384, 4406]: 1.28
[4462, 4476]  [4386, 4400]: 1.17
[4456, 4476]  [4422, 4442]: 1.06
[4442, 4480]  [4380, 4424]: 1.22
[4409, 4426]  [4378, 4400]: 1.12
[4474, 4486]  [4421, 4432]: 1.23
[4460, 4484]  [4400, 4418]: 1.14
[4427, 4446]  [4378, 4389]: 1.23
